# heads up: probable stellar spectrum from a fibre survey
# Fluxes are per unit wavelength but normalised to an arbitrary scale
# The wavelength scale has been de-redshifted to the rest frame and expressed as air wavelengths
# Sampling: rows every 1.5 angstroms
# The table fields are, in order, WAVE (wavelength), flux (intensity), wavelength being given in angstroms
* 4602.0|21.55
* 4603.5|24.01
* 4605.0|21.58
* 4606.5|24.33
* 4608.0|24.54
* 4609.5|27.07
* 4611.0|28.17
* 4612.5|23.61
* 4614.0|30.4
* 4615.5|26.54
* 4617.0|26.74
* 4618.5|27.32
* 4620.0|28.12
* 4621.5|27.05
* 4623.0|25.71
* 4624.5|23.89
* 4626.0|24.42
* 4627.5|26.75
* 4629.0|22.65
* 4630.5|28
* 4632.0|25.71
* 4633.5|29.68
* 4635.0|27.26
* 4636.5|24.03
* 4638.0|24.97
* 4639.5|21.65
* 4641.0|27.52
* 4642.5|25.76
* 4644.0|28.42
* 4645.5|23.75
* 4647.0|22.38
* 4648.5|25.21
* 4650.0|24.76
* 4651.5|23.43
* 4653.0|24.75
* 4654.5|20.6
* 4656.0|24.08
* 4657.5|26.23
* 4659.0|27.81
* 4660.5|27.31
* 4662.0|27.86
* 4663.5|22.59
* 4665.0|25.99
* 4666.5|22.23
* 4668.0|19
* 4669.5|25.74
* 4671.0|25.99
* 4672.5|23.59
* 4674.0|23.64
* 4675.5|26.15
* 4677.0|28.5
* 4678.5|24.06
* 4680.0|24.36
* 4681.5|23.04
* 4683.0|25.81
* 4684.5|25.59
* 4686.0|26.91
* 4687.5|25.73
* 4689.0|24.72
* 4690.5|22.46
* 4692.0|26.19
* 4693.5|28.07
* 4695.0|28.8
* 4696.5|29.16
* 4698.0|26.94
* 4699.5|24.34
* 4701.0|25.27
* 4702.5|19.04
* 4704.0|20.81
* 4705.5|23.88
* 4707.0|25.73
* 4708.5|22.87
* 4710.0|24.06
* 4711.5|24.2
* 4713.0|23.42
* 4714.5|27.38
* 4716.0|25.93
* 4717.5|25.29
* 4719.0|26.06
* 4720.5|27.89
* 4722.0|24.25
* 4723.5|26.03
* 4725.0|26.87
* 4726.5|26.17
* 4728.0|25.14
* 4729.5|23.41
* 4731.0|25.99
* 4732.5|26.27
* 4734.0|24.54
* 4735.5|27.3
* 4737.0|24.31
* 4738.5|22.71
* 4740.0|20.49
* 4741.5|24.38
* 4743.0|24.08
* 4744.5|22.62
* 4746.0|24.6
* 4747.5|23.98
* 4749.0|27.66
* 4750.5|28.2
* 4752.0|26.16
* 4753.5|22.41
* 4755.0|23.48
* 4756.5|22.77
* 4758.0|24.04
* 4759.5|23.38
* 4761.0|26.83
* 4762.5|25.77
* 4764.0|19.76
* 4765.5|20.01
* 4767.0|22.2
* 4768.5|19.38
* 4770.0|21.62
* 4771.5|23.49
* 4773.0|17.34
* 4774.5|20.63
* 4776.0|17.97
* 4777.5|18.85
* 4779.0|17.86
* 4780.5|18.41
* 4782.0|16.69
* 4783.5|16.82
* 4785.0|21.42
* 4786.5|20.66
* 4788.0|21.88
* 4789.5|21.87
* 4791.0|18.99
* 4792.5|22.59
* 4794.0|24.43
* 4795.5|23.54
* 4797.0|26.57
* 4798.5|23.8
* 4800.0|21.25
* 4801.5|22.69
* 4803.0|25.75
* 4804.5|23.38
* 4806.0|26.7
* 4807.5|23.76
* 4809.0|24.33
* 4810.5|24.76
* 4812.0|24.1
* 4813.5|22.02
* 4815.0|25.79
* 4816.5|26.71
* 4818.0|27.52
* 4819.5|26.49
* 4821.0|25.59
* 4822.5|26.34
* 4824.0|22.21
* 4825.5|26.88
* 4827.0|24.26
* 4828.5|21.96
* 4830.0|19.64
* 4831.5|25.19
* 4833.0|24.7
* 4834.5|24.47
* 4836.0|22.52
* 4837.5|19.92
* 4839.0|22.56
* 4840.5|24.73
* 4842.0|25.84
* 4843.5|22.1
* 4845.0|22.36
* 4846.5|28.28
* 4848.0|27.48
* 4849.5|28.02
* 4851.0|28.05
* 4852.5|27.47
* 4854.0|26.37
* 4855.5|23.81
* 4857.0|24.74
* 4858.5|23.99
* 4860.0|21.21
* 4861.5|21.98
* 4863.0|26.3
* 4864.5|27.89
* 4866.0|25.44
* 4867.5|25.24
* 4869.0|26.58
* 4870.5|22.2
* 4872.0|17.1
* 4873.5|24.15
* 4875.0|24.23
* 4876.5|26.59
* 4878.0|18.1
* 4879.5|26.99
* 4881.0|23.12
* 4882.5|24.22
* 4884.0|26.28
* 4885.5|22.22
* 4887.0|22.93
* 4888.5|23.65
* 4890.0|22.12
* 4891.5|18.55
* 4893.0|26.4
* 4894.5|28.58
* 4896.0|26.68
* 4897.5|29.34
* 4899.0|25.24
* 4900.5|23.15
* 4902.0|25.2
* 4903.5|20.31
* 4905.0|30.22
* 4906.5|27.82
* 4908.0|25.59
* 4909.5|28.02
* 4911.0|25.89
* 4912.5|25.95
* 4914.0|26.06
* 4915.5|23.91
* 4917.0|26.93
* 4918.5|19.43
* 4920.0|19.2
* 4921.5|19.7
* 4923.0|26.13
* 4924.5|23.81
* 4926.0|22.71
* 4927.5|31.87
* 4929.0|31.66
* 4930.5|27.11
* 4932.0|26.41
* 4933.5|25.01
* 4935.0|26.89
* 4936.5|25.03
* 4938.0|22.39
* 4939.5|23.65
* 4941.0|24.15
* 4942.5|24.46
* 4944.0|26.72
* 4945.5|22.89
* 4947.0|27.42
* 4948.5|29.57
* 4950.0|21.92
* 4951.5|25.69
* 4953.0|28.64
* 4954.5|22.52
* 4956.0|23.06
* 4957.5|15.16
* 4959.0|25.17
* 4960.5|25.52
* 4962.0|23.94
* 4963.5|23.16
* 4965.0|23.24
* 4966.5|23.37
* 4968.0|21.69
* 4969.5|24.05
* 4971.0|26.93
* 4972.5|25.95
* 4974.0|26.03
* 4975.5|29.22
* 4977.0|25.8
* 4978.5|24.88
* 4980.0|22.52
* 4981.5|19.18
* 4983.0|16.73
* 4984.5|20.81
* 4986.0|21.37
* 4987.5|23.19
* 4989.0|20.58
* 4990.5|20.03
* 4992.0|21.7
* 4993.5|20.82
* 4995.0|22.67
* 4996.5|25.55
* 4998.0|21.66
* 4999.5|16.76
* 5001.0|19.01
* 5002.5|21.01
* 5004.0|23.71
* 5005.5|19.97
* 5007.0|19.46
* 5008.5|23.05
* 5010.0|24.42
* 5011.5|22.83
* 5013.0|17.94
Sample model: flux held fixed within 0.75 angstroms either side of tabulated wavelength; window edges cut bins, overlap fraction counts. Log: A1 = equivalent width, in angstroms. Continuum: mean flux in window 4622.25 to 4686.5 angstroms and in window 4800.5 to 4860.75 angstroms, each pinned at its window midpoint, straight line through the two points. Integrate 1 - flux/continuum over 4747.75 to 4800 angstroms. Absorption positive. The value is 5.8 angstroms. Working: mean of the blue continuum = 25.1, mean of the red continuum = 24.6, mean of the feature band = 22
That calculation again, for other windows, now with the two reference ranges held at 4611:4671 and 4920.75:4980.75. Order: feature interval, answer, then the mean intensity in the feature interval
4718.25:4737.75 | -0.3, 25.7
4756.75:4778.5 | 3.2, 21.5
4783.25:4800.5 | 2.1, 22.1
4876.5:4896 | 0.9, 23.8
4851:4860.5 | 0.0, 25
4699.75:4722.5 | 0.8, 24.4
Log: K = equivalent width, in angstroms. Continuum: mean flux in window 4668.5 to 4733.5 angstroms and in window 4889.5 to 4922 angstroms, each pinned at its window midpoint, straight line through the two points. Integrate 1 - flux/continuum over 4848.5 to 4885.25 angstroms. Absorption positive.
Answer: 0.45 angstroms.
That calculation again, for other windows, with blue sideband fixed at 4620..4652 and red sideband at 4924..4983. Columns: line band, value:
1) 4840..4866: -0.37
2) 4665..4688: 0.59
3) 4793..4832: 0.99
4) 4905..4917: -0.78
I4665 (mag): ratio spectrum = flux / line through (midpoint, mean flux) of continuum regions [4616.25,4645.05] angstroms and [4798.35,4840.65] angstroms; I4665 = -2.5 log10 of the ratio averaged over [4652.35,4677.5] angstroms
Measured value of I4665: 0.04 mag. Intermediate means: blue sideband 26.1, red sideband 24.1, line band 24.8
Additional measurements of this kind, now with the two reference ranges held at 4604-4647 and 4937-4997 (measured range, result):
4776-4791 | 0.27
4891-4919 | -0.07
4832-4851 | -0.01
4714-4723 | -0.04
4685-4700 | -0.04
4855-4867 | -0.01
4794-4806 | 0.03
